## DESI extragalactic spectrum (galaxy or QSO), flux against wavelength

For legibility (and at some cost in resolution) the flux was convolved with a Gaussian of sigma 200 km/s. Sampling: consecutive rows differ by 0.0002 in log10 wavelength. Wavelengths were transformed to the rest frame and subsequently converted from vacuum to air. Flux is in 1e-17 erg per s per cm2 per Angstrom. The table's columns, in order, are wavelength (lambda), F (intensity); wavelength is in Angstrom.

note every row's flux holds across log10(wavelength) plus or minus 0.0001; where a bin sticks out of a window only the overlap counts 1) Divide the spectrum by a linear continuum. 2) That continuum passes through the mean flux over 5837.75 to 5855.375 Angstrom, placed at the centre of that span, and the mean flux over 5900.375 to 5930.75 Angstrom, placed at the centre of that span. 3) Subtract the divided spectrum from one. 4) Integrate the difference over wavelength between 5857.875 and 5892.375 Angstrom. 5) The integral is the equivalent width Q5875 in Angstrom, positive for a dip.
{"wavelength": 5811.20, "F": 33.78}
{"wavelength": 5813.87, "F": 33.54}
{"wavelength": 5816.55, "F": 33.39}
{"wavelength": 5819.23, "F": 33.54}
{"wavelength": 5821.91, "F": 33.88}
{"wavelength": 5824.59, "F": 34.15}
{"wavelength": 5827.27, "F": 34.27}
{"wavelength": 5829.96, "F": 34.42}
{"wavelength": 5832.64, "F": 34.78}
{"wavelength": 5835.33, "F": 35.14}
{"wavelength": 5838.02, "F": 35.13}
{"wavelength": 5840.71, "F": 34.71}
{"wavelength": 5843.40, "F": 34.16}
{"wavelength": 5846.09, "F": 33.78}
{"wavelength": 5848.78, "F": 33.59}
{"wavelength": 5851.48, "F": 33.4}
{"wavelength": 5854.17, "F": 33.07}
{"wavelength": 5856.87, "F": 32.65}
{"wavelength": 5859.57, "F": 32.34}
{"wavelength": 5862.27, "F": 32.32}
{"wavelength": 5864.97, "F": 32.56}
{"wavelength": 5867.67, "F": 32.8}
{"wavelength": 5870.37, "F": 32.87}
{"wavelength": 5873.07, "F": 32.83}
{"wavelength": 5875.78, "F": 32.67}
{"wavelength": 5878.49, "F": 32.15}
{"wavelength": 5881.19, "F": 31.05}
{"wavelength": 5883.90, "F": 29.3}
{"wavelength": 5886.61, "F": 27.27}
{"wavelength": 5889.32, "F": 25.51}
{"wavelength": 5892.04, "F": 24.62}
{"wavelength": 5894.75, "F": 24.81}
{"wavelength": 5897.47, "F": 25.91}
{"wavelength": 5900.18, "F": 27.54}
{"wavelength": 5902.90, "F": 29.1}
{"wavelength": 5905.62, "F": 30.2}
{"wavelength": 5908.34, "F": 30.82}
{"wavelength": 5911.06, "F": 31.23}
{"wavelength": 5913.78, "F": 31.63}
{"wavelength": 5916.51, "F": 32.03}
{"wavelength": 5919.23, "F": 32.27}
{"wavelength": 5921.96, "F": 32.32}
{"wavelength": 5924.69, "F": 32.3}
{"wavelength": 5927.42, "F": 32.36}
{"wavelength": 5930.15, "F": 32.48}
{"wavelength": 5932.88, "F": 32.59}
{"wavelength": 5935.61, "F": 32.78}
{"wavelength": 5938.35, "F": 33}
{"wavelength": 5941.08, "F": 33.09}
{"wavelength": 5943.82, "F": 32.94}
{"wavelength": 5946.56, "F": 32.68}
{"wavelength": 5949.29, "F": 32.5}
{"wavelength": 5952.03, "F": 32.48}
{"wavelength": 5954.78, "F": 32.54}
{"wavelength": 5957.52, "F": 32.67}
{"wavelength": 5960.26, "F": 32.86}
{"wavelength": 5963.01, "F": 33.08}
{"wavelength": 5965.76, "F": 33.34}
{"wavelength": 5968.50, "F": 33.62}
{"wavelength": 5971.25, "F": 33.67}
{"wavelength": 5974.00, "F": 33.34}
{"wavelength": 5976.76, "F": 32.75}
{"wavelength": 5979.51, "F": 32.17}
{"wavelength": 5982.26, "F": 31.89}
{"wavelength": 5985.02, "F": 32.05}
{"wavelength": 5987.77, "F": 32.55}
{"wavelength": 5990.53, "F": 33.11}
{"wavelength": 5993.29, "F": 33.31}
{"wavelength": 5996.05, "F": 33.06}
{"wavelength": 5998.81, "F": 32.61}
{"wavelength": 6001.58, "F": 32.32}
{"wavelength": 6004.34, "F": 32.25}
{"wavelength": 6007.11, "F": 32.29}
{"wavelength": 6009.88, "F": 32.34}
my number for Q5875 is 2.1 Angstrom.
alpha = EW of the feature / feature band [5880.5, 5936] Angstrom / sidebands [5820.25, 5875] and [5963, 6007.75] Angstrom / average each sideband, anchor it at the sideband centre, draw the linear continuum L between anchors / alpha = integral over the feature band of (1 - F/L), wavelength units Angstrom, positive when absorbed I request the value 5.7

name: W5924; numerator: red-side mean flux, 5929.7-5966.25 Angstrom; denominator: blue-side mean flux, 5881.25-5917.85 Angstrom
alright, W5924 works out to 1.15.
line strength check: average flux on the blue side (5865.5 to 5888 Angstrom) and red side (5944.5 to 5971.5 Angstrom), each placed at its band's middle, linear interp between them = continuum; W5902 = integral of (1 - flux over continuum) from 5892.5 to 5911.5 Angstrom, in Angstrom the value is 2.2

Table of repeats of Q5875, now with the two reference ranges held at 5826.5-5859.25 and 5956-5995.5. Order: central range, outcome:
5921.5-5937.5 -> 0.4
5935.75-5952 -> 0.2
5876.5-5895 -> 3.0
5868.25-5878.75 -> 0.3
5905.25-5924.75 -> 1.0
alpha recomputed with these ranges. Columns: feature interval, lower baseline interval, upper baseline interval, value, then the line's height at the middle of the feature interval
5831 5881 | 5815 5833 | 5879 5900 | -4.40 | 30.7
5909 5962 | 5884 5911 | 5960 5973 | -2.96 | 30.8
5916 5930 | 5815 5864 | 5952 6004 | 0.38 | 33.2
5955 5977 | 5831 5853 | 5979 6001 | -0.18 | 32.9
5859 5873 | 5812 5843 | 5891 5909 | -0.89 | 30.7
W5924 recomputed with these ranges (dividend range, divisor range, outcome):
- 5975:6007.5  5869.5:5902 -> 1.13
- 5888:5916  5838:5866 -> 0.85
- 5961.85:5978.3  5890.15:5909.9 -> 1.21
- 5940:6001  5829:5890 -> 1.01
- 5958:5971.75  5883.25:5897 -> 1.27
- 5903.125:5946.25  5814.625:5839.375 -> 0.94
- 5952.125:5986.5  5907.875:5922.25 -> 1.03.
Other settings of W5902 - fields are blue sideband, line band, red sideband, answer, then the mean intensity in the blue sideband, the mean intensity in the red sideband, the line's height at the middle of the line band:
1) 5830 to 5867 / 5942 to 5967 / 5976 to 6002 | 0.1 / 33.7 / 32.6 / 32.9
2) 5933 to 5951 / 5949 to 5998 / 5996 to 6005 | -0.3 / 32.8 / 32.5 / 32.7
